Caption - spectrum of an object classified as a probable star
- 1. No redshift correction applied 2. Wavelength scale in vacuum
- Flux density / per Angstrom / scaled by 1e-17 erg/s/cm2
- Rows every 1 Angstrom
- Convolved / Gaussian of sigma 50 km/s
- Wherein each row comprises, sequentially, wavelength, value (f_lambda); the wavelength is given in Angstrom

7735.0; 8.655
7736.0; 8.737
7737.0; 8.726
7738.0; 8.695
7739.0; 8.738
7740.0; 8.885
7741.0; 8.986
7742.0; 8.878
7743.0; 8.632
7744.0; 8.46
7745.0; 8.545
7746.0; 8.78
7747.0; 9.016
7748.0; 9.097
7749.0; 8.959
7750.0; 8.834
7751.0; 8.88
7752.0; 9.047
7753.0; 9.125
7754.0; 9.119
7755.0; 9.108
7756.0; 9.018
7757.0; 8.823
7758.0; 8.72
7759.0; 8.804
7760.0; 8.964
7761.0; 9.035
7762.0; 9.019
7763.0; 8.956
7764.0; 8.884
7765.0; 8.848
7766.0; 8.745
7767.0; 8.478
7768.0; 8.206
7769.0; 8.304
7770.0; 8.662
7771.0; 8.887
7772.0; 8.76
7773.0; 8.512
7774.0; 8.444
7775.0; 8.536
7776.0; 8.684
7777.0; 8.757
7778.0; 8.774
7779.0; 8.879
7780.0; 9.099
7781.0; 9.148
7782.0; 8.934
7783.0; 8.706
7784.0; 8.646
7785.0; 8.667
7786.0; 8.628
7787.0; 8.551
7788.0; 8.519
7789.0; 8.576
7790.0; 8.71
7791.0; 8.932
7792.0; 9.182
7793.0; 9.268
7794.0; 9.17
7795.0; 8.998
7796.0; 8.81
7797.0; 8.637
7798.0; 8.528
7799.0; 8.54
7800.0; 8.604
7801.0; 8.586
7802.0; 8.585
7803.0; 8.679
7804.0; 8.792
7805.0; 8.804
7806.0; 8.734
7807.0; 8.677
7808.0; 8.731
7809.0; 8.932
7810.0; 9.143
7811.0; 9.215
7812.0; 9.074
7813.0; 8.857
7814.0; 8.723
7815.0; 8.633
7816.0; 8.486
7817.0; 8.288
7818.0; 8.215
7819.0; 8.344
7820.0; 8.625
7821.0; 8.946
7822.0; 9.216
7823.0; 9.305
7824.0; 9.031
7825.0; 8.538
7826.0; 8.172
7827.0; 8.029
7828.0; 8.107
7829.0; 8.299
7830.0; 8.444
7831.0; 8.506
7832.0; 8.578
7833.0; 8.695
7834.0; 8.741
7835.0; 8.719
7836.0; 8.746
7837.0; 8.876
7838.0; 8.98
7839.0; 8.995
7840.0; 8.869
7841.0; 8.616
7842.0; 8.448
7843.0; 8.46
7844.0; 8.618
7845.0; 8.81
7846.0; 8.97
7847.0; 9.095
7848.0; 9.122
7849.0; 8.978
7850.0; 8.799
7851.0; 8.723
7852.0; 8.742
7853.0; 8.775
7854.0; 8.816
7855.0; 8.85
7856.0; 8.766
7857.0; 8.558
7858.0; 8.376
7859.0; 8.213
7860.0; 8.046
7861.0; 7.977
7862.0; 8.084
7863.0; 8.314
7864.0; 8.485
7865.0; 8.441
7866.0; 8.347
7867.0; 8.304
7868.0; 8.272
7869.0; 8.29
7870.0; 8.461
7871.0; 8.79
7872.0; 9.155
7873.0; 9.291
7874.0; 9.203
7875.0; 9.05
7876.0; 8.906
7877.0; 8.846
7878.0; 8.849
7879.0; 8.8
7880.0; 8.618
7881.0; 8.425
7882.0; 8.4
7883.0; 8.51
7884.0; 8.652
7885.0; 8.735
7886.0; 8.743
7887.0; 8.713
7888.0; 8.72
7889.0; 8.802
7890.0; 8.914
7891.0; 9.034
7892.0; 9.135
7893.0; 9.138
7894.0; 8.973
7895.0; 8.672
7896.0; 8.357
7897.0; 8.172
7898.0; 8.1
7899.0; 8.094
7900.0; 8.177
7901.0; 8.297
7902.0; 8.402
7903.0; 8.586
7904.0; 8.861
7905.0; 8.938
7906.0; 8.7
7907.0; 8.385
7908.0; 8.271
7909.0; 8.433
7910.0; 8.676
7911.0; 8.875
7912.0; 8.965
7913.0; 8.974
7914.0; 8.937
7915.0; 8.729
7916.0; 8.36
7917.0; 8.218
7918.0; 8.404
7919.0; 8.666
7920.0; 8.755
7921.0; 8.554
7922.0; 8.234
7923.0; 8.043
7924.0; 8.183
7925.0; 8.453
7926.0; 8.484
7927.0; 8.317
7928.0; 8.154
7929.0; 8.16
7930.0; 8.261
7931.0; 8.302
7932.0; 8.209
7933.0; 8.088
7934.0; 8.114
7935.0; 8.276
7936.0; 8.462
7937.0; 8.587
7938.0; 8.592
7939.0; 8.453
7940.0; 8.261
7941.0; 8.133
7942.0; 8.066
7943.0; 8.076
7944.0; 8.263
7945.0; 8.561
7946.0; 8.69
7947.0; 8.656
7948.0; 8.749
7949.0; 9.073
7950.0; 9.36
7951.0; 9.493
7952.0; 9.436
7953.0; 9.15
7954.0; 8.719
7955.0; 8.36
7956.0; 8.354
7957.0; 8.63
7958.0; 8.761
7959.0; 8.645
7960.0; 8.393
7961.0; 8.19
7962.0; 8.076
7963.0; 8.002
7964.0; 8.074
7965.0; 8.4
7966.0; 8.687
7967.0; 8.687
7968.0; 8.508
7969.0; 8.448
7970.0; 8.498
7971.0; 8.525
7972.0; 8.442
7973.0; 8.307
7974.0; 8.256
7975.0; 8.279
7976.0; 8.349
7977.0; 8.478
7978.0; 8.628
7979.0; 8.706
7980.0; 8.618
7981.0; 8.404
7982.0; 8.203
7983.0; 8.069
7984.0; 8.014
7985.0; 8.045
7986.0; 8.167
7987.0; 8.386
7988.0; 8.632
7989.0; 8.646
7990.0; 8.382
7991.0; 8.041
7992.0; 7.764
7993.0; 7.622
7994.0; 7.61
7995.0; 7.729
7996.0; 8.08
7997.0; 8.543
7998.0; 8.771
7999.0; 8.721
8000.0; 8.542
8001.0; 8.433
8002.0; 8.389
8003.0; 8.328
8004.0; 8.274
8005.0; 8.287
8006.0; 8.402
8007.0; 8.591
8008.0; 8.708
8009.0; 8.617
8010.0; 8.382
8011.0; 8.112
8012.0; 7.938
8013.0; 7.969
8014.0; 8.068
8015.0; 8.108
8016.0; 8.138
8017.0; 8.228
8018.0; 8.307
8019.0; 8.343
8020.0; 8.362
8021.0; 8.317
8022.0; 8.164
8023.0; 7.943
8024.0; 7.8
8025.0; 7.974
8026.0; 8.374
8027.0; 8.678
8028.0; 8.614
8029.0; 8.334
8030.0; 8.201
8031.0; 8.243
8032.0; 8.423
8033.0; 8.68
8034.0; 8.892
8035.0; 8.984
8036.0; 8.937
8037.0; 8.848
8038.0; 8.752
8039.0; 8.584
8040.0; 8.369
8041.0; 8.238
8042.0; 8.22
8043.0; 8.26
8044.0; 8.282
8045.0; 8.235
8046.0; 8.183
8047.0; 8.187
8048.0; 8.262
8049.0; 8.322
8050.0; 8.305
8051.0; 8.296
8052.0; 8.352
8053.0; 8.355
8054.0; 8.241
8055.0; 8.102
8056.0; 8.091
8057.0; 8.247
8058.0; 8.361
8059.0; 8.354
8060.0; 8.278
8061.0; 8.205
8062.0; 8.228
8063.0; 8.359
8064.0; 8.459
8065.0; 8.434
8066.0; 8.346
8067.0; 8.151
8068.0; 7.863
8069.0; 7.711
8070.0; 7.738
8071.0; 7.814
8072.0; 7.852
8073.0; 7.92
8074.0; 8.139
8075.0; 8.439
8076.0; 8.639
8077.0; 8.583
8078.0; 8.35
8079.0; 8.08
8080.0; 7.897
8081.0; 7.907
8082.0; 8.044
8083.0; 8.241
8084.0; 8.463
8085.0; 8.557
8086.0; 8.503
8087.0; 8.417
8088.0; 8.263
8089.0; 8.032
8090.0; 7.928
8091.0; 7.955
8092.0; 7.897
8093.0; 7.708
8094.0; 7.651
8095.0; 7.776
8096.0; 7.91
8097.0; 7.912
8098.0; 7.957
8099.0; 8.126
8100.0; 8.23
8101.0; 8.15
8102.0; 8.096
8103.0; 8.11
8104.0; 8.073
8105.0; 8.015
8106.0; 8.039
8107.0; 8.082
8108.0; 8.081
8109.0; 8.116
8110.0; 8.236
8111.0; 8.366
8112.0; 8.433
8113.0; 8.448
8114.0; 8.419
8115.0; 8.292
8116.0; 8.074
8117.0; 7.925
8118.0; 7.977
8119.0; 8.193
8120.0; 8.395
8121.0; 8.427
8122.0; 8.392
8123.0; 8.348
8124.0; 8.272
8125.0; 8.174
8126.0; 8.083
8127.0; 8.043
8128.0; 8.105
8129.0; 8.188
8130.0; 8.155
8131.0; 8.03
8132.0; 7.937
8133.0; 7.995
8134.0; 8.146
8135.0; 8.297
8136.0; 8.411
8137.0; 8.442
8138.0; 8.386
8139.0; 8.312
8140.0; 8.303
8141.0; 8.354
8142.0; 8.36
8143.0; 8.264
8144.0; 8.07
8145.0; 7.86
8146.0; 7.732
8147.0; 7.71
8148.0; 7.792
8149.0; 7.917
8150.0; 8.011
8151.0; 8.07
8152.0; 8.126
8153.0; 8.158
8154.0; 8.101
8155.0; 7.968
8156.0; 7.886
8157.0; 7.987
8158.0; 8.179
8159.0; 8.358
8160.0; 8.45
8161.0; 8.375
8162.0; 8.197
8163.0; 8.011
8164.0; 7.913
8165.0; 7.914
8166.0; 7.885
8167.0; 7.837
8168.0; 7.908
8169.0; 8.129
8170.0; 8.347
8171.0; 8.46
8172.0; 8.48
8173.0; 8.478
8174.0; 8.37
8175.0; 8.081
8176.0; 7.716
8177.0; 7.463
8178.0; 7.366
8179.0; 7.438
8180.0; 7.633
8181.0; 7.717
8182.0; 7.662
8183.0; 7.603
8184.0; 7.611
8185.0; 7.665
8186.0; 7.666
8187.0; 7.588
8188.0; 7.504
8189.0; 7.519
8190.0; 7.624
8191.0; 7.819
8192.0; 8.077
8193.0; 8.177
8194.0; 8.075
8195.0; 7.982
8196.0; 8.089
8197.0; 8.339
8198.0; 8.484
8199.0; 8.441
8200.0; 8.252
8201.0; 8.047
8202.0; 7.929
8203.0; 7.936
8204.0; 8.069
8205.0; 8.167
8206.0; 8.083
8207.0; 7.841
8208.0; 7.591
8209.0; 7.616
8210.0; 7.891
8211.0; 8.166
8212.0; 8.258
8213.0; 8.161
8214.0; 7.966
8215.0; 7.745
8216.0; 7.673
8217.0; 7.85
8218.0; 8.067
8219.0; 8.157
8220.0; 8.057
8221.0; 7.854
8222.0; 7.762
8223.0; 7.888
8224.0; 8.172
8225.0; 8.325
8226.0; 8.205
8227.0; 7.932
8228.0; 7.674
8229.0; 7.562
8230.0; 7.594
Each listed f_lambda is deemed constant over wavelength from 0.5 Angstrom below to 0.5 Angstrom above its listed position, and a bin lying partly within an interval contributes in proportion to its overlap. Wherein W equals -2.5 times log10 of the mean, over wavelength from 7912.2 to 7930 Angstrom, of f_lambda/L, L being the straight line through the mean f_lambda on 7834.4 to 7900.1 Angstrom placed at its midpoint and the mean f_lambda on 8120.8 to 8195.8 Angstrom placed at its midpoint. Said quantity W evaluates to 0.01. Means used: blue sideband 8.67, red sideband 8.03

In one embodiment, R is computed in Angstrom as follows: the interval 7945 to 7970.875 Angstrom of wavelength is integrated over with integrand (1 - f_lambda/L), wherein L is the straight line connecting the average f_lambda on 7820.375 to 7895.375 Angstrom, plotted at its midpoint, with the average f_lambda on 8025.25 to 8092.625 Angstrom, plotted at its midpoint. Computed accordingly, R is -0.5 Angstrom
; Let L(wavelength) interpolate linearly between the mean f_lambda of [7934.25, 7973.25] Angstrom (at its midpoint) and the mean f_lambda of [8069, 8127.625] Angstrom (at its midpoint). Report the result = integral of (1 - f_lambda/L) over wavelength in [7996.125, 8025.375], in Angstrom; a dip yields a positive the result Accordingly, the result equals 0.3 Angstrom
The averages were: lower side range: 8.54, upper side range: 8.14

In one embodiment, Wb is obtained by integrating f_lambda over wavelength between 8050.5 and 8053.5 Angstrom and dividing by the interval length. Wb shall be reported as 8.33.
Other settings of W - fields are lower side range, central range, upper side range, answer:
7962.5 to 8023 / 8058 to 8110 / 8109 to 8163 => 0.01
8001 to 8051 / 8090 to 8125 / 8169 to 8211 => 0.00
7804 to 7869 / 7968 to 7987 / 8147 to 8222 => 0.00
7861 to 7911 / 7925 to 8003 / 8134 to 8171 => 0.01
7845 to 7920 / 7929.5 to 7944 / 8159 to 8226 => 0.03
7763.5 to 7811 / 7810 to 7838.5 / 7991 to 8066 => 0.00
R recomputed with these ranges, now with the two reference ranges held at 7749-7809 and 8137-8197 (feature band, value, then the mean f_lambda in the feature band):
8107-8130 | -0.4 Angstrom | 8.22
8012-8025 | 0.3 Angstrom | 8.13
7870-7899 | -0.6 Angstrom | 8.76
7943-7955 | -0.6 Angstrom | 8.86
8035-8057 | -0.3 Angstrom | 8.37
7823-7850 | -0.1 Angstrom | 8.68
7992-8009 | 0.0 Angstrom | 8.31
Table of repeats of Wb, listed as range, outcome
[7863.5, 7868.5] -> 8.37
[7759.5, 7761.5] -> 9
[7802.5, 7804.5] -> 8.74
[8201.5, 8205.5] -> 8.03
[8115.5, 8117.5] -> 8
